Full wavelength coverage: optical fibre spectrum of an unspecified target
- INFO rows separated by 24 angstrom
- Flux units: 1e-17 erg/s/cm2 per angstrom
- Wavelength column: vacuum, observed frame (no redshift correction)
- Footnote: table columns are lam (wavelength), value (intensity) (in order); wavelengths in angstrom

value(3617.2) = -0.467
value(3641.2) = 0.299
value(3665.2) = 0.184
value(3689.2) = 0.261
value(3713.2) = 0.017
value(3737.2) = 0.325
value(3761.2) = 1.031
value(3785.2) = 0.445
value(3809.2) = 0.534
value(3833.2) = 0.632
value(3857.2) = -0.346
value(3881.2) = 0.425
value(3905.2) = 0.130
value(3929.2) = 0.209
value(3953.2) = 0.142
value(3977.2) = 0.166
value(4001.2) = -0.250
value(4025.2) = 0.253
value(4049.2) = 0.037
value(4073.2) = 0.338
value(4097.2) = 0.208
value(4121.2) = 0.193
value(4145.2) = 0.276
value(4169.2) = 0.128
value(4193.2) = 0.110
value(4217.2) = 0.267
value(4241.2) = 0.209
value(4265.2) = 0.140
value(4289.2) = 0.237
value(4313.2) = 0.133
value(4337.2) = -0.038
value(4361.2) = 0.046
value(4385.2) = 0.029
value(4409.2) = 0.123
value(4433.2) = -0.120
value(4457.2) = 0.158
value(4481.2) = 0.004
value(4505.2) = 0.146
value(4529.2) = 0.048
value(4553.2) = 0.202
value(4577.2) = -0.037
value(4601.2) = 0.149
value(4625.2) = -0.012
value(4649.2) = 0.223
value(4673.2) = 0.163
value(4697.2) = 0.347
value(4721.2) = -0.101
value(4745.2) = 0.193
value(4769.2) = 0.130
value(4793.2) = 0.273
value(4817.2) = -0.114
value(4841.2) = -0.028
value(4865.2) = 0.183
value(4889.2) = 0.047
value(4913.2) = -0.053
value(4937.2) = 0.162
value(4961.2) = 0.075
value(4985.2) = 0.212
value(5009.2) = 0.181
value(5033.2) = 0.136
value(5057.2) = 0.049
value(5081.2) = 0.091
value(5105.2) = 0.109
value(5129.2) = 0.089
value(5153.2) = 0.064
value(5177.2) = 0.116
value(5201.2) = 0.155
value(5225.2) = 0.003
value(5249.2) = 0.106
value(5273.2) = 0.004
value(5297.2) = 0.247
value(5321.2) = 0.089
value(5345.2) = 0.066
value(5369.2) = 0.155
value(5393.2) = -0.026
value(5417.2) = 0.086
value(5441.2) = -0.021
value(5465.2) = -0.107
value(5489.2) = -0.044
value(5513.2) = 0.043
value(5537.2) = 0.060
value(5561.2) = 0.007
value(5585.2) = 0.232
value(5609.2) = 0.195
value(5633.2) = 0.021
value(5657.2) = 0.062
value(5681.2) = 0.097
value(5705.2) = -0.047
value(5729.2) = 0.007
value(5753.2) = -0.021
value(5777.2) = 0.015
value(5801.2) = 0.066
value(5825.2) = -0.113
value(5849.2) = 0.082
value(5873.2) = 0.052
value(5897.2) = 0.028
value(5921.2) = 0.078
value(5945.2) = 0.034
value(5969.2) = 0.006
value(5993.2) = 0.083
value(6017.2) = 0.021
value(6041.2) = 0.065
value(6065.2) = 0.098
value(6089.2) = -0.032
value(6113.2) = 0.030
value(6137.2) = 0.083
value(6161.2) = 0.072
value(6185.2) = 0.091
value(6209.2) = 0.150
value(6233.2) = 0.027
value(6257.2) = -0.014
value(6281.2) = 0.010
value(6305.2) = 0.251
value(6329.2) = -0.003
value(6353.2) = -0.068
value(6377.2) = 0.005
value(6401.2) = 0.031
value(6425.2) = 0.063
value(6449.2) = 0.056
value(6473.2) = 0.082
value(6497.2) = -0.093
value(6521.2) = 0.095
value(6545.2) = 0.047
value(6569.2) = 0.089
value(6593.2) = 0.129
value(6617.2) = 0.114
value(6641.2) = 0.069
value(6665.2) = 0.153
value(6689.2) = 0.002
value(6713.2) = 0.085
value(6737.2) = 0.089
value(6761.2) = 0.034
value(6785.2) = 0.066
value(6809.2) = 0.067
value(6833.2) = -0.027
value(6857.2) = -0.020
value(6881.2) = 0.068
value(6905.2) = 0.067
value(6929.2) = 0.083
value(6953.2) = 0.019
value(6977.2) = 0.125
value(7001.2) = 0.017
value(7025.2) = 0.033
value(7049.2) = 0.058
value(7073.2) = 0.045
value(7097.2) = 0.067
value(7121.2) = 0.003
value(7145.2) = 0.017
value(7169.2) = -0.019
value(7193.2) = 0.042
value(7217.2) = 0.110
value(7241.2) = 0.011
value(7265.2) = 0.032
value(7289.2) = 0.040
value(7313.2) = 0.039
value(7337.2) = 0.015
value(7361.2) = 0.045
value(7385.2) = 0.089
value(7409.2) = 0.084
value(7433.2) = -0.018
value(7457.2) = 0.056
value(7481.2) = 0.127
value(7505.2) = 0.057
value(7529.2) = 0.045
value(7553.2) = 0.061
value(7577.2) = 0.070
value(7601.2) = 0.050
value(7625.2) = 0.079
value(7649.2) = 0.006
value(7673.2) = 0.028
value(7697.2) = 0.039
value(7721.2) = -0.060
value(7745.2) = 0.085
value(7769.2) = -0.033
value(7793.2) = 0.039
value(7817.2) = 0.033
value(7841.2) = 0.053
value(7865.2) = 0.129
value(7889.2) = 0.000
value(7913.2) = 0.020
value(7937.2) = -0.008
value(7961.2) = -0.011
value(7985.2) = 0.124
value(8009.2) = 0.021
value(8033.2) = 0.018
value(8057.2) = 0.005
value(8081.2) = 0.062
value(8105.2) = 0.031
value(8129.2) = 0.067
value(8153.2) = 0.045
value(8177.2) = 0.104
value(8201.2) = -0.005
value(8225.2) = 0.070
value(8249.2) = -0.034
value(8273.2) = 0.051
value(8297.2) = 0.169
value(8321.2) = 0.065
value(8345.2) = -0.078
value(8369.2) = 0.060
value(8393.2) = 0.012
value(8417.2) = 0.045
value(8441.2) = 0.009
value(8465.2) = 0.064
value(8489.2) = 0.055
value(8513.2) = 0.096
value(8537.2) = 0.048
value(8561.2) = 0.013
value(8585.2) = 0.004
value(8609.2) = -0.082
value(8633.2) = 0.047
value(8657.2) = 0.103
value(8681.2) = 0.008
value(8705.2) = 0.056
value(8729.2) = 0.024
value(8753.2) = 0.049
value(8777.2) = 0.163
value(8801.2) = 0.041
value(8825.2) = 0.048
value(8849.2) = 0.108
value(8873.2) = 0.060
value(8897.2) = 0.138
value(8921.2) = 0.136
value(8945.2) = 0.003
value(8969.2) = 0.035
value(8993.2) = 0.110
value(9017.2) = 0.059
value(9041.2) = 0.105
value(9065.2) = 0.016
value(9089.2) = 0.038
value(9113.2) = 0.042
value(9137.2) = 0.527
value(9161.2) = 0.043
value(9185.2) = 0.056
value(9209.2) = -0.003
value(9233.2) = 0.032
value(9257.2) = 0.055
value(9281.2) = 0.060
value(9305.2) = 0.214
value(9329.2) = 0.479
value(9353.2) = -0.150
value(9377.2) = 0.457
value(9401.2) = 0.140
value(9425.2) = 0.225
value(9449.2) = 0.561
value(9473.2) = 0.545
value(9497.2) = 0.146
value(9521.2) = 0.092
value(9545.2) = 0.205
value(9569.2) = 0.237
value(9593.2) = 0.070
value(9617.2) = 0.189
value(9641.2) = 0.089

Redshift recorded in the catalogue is 1.45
